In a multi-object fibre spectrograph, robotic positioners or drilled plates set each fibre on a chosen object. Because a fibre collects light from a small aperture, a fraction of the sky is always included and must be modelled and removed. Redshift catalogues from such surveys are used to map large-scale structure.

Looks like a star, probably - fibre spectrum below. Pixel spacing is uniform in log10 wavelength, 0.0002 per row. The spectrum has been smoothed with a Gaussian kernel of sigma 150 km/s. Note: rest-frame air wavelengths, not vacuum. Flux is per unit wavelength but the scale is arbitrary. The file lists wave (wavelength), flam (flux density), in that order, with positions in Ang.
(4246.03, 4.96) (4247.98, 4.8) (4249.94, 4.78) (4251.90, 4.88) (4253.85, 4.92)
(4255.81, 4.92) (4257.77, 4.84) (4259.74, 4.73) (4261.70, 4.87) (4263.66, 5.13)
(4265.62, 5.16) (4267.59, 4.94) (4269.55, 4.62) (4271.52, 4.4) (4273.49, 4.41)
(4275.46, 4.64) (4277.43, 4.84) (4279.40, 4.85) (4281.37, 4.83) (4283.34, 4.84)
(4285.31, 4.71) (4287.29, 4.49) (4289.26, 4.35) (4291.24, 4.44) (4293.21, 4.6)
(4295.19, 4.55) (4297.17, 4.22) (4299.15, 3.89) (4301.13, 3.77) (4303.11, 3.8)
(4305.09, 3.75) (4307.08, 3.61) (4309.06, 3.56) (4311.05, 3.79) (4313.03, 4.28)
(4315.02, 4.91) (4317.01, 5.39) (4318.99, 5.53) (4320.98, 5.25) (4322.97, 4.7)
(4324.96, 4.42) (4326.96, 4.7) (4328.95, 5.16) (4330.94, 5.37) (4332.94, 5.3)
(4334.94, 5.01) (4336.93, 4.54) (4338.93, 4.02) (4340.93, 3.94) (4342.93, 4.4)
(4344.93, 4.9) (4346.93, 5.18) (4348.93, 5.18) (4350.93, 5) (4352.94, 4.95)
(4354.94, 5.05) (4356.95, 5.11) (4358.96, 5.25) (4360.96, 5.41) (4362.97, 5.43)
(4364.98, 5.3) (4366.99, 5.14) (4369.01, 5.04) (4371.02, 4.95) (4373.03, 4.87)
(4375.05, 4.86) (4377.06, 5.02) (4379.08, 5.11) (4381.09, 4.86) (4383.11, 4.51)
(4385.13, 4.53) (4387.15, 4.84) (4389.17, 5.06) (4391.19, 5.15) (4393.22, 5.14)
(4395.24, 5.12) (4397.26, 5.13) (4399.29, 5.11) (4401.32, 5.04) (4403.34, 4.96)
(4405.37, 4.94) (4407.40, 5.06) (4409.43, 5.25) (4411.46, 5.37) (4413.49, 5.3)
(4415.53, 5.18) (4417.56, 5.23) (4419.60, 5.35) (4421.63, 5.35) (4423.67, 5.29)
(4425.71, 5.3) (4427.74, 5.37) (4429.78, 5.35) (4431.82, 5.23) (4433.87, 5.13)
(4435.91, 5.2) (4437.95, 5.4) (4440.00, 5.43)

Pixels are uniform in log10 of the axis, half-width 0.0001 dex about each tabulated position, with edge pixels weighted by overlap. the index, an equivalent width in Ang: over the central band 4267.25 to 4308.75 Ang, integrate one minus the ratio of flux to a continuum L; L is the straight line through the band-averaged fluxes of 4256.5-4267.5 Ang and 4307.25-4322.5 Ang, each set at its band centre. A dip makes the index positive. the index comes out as 3.5 Ang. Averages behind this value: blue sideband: 4.94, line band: 4.38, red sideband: 4.62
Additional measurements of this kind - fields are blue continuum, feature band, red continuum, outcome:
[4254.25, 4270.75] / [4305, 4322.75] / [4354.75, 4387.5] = 1.6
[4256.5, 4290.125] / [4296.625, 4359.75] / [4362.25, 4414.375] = 3.4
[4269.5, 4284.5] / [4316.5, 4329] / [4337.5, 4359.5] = -0.6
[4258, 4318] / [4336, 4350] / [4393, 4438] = 0.6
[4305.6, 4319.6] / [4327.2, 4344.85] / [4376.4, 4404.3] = -0.6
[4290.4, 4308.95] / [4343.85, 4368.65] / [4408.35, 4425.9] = -2.7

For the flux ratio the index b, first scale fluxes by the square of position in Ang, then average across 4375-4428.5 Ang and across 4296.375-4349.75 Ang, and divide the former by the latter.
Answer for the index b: 1.16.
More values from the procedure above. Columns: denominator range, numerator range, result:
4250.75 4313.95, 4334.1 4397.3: 1.14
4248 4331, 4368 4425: 1.15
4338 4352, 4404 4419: 1.15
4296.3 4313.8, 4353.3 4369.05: 1.39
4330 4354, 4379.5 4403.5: 1.05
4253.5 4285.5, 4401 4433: 1.16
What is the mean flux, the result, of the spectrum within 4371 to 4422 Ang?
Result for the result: 5.05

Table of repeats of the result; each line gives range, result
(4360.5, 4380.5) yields 5.1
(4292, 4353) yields 4.56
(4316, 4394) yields 4.96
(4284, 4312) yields 4.12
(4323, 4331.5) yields 4.87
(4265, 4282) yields 4.73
